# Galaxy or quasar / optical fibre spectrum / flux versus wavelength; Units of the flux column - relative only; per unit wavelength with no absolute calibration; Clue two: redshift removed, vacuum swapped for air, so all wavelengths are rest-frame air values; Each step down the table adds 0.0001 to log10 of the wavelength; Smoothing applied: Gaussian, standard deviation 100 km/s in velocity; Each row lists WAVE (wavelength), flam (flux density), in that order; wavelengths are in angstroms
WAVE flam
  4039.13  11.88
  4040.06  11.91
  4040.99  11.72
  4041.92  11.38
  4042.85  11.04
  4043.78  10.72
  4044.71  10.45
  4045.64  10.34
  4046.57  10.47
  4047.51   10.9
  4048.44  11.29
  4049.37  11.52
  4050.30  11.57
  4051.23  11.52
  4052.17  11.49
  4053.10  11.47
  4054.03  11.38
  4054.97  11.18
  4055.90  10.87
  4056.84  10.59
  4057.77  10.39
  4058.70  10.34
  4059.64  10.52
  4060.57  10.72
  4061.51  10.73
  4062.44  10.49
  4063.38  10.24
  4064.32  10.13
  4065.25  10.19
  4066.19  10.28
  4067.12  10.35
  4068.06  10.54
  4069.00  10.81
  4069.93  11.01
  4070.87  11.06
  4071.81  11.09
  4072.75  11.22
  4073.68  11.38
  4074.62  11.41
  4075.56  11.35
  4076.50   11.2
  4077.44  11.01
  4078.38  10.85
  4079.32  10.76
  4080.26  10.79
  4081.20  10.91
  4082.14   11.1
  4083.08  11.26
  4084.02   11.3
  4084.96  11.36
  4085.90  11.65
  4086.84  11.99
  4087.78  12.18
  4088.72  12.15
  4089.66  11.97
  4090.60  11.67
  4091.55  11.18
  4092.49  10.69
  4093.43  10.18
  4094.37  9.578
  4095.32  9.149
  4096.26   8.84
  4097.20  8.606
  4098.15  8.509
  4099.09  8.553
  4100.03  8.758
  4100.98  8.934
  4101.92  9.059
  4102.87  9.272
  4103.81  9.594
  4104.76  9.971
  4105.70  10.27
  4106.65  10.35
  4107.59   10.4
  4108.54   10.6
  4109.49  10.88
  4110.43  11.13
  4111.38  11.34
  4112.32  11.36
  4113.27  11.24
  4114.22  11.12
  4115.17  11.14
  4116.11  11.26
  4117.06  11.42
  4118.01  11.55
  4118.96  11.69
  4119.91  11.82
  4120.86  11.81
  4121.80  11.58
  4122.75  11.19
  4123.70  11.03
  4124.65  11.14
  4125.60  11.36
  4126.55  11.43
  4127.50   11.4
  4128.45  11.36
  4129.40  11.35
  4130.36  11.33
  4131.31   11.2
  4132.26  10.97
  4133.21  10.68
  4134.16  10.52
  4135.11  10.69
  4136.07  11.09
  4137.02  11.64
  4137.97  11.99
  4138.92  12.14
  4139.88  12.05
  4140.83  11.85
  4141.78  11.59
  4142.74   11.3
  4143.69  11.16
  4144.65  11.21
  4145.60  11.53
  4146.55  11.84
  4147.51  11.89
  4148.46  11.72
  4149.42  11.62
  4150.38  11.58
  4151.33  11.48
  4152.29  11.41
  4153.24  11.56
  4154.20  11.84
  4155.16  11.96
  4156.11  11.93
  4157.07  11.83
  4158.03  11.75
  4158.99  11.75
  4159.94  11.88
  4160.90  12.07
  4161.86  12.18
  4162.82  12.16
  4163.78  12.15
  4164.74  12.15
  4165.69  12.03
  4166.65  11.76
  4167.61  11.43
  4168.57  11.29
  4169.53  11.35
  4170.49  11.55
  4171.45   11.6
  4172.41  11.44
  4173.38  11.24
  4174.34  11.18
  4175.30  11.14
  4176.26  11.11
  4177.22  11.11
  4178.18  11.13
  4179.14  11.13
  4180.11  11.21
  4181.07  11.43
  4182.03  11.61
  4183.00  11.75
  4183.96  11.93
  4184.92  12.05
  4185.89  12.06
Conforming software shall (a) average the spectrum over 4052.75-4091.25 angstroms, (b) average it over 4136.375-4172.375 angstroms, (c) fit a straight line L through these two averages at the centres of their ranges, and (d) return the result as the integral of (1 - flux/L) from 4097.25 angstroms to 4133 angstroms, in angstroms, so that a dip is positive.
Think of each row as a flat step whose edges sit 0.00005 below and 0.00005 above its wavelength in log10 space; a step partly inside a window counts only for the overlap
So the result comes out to 2.14 angstroms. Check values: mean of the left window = 11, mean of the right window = 11.7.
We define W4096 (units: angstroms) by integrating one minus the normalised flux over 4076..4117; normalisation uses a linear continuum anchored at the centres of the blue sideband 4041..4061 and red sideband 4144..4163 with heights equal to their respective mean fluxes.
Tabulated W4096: 2.7 angstroms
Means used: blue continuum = 11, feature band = 10.6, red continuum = 11.7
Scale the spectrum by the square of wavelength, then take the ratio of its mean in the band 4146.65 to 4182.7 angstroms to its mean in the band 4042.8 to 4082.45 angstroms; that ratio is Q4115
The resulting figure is 1.1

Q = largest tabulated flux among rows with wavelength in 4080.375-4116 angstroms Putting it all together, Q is 12.18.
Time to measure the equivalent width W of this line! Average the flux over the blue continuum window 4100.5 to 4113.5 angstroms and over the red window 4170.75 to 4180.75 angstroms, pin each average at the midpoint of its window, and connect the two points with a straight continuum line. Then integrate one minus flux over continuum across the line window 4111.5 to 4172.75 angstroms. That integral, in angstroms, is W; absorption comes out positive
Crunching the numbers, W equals -4.3 angstroms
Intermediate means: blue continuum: 10.3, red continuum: 11.2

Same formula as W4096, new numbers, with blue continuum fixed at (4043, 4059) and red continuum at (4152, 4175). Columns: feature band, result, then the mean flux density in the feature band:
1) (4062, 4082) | 0.5 angstroms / 10.8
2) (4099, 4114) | 1.6 angstroms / 10.2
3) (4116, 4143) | 0.2 angstroms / 11.4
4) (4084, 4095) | -0.1 angstroms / 11.3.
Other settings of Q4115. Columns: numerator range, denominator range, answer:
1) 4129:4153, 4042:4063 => 1.09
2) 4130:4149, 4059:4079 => 1.10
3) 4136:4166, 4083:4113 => 1.16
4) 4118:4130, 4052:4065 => 1.10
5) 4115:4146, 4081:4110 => 1.12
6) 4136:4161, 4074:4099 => 1.12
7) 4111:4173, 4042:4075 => 1.11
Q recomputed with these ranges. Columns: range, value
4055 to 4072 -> 11.09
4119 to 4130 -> 11.82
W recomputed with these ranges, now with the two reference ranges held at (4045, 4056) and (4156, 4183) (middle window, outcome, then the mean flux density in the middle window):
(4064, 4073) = 0.45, 10.7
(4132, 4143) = 0.08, 11.4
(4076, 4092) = -0.12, 11.4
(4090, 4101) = 1.67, 9.6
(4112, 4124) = 0.00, 11.4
